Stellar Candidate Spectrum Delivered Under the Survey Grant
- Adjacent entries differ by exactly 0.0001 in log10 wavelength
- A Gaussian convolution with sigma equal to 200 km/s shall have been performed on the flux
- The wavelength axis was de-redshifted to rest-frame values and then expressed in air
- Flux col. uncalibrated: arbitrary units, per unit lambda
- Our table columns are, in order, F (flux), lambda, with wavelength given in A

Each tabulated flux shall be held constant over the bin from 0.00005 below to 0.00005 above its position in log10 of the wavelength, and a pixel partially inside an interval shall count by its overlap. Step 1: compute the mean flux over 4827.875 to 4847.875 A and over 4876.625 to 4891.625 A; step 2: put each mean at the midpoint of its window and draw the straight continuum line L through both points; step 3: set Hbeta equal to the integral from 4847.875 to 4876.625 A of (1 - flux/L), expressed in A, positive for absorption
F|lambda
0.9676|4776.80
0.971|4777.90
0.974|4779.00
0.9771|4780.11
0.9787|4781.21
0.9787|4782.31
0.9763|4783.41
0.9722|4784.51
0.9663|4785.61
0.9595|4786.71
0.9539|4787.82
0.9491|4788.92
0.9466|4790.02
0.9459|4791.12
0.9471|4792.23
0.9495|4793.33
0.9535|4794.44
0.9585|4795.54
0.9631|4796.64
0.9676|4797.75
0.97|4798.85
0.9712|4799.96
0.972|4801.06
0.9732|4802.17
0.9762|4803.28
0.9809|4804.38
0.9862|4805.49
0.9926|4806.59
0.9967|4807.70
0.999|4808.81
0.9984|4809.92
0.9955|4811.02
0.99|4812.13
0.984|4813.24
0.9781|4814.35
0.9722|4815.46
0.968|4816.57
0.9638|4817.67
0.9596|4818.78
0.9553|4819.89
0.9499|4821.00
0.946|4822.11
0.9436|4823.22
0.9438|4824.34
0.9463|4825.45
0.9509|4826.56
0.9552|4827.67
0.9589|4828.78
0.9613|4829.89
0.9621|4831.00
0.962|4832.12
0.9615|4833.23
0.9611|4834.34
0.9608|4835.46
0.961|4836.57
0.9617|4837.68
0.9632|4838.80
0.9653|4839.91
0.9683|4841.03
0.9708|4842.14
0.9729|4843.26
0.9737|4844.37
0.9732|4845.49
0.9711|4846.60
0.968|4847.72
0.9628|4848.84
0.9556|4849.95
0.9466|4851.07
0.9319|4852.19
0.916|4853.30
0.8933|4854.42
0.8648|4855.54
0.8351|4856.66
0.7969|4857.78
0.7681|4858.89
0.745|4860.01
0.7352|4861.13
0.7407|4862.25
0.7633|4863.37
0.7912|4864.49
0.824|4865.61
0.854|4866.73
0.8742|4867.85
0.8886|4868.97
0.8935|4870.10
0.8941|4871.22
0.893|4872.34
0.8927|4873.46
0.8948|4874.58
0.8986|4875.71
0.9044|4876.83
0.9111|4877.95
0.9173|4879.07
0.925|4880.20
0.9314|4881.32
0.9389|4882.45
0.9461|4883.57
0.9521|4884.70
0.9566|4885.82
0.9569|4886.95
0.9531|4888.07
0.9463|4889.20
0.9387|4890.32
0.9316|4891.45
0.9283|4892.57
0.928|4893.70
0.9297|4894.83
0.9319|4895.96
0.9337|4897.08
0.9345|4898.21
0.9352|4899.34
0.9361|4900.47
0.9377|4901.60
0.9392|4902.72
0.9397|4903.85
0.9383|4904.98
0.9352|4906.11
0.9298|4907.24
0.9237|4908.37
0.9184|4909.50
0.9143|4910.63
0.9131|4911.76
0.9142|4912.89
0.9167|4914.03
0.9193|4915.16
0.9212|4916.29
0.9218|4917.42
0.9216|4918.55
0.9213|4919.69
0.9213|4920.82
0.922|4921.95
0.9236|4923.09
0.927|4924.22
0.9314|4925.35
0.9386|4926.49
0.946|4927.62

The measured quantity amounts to 2.7 A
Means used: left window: 0.965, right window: 0.937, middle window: 0.86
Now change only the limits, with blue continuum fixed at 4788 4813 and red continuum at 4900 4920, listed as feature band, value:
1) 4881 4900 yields -0.1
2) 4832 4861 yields 0.9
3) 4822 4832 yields 0.1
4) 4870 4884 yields 0.4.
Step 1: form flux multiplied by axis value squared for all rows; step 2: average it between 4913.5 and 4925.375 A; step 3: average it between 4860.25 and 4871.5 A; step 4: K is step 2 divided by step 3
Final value 1.15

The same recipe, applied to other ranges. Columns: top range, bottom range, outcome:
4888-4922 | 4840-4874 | 1.07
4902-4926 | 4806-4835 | 0.99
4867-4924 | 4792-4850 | 0.98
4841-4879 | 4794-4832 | 0.93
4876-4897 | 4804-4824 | 0.99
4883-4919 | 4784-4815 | 1.00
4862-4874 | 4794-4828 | 0.90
